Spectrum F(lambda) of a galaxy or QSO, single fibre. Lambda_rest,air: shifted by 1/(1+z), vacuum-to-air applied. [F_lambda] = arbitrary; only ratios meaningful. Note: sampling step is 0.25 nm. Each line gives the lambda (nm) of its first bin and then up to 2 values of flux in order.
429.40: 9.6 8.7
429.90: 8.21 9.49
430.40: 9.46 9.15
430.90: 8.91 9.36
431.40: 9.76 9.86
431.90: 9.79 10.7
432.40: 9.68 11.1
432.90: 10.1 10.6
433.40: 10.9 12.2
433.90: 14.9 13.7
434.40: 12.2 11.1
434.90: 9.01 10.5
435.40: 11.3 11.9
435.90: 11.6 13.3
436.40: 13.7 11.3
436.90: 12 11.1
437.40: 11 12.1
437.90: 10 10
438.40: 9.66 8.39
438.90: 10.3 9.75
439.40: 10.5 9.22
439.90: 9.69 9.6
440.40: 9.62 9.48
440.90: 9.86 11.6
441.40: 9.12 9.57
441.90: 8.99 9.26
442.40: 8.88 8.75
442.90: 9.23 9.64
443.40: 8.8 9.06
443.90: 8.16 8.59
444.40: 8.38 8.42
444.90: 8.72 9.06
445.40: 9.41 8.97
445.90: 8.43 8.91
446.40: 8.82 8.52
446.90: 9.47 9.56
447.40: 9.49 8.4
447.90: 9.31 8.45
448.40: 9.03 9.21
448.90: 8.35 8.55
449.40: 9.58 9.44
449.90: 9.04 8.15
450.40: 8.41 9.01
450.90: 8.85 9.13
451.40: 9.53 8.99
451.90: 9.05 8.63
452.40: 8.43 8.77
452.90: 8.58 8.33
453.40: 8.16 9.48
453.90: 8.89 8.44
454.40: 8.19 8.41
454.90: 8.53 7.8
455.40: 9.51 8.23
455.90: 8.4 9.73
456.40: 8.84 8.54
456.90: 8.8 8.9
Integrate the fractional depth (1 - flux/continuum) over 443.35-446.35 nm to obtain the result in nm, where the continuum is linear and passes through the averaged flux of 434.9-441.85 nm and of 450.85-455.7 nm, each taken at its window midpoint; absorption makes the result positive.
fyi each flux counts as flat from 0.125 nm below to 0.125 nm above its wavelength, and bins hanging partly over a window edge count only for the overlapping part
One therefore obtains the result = 0.309 nm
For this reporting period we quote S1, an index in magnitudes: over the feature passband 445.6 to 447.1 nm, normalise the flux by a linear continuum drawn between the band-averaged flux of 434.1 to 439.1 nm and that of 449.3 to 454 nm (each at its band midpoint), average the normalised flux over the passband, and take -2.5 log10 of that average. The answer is 0.092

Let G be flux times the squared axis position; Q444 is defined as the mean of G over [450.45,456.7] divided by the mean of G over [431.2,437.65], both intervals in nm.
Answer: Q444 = 0.84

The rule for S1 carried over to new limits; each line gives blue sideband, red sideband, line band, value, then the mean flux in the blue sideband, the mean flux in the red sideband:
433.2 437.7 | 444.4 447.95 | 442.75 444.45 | 0.09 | 11.9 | 8.94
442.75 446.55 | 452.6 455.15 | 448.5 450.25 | -0.03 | 8.84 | 8.53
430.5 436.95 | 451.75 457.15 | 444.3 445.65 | 0.11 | 11.1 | 8.66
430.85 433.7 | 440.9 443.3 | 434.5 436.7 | -0.16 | 10.2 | 9.46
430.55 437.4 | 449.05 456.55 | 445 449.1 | 0.06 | 11.1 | 8.77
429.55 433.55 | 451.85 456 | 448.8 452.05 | -0.02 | 9.76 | 8.57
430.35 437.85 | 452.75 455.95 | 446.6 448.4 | 0.04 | 11.1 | 8.54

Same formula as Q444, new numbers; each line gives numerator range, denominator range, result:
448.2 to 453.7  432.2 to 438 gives 0.82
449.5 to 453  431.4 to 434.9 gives 0.86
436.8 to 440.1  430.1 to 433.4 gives 1.07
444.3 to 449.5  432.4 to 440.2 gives 0.85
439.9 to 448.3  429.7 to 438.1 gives 0.88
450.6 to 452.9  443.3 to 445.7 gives 1.05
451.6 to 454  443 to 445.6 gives 1.03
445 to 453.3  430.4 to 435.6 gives 0.89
